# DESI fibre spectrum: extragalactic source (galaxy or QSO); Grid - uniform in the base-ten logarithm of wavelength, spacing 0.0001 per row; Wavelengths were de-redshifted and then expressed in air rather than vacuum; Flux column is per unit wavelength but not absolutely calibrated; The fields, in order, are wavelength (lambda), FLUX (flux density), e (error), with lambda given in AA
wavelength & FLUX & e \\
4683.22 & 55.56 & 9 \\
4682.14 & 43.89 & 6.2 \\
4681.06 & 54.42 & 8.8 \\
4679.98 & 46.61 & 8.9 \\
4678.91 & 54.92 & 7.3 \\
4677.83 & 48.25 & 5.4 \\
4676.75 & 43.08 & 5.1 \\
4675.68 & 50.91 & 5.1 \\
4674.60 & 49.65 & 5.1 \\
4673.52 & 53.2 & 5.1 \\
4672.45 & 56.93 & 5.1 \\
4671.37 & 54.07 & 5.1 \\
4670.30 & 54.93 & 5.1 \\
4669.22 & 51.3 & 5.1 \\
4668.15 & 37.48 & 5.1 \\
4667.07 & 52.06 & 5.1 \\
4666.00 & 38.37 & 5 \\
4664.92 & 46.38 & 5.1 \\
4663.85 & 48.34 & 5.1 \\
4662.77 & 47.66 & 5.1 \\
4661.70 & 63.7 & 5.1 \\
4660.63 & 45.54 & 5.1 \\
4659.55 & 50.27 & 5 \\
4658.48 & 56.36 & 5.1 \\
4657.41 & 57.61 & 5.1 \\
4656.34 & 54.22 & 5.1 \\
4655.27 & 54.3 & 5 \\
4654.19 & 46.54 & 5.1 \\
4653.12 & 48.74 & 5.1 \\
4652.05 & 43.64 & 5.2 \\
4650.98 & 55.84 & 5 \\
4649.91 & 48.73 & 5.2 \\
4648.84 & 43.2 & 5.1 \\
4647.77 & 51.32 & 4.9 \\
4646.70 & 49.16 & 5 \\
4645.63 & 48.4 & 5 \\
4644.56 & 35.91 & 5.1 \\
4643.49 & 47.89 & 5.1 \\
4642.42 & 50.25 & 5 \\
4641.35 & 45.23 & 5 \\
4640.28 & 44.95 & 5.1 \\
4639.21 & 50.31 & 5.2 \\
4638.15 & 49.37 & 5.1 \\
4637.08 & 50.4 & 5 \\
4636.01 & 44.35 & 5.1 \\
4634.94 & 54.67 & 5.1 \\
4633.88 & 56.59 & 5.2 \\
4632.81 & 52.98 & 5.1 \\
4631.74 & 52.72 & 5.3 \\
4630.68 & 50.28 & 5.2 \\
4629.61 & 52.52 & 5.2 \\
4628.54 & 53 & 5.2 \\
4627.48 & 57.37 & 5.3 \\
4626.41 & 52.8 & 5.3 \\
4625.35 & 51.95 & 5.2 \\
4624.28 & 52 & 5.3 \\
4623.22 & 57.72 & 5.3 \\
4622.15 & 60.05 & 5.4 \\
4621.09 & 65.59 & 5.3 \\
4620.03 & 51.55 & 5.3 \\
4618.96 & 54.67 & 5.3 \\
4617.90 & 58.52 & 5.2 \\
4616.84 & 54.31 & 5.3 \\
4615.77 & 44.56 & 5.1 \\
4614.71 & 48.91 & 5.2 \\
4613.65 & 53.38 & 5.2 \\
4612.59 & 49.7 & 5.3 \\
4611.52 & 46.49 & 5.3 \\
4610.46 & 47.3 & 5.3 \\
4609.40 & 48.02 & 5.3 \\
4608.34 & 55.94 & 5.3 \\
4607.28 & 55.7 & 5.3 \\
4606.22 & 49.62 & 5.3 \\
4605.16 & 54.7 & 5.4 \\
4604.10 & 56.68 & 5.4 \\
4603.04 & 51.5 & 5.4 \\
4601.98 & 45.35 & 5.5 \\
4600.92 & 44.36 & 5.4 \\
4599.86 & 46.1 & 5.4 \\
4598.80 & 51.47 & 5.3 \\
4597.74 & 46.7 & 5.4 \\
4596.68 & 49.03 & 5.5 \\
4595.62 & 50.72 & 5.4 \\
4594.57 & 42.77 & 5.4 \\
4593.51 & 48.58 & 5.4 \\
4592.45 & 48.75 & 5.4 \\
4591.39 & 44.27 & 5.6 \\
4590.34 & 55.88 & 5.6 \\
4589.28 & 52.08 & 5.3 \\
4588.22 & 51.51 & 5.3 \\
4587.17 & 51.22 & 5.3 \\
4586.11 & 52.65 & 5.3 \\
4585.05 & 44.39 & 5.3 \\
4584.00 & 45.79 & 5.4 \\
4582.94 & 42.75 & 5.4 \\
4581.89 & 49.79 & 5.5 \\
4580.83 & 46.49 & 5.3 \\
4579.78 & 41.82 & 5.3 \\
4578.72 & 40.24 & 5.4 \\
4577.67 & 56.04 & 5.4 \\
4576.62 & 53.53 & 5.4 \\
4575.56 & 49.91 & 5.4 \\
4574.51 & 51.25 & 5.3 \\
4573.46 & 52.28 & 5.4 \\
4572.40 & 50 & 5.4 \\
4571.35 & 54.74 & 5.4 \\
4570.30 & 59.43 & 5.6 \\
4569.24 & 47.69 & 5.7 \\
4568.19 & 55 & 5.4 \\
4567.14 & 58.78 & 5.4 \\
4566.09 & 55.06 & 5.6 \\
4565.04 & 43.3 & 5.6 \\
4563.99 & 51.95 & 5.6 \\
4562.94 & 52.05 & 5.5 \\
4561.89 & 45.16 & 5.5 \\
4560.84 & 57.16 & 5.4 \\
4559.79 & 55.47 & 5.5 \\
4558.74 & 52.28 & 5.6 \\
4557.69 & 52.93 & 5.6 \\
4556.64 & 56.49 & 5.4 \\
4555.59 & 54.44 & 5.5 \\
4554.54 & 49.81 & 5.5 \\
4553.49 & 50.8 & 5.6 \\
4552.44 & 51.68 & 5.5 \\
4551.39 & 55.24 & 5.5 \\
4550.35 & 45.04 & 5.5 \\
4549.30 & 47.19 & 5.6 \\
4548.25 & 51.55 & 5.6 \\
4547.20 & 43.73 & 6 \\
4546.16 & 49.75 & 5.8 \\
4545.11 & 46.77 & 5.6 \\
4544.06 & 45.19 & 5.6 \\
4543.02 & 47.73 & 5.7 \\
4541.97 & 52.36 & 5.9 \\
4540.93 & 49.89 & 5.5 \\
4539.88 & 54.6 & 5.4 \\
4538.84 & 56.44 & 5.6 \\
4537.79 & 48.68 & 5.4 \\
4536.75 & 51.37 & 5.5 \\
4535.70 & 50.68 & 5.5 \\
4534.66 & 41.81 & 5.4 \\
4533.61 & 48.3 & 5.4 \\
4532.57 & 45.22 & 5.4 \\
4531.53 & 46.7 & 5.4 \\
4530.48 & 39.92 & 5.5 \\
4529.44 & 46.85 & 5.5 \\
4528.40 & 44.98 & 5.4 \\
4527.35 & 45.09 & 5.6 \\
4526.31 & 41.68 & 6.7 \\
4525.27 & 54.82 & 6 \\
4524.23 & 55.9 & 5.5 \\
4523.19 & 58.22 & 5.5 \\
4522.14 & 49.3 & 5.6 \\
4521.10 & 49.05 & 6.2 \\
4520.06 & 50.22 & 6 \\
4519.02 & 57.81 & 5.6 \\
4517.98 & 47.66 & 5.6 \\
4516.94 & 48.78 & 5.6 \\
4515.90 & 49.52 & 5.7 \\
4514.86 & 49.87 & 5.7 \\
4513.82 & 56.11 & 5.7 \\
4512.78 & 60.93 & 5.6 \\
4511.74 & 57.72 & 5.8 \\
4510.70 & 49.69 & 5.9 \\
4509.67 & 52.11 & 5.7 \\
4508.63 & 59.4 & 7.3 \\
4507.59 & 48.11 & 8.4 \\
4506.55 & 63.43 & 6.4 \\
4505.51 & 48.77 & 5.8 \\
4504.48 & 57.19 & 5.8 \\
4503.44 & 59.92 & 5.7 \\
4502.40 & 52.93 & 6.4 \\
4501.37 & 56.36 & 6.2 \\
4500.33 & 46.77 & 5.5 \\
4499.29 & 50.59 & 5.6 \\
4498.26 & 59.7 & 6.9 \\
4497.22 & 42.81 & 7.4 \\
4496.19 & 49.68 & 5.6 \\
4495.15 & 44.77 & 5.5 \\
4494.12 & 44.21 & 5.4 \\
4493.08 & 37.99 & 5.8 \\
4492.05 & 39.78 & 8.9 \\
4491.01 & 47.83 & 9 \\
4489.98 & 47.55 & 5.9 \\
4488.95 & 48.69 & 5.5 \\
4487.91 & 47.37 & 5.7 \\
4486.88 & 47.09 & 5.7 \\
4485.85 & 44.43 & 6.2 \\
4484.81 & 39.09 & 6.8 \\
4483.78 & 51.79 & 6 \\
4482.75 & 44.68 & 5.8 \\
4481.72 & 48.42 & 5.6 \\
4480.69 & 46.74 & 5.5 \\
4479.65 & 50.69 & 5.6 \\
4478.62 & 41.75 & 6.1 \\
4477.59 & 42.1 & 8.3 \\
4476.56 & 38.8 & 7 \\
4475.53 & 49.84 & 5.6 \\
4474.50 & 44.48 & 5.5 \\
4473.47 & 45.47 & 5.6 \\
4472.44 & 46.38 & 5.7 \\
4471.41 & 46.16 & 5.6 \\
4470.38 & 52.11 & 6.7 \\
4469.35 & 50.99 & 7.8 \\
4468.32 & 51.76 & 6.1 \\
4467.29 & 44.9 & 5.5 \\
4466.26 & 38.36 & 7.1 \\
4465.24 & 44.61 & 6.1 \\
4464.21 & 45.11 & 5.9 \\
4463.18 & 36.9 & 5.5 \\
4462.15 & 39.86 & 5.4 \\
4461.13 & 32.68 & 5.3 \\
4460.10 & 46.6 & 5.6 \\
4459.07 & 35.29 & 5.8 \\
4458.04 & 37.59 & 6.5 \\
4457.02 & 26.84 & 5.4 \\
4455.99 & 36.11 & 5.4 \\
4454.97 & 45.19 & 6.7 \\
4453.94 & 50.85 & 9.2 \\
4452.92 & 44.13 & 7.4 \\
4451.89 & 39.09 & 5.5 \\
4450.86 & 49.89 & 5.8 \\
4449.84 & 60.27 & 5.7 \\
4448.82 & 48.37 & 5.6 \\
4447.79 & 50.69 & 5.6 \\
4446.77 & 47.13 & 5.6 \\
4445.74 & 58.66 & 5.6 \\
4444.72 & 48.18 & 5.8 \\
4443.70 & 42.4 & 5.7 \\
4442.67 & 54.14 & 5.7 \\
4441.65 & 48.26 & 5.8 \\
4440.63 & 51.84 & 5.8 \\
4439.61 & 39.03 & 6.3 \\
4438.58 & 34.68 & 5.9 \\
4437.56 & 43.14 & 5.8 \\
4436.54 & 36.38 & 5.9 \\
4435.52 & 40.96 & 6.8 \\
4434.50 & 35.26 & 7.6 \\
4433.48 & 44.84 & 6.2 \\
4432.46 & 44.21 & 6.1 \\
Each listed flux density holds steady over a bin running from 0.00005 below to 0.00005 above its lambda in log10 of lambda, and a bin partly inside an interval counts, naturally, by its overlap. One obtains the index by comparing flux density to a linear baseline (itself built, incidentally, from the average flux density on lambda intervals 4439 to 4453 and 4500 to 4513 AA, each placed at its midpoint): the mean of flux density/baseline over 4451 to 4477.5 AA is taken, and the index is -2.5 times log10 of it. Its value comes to 0.18 mag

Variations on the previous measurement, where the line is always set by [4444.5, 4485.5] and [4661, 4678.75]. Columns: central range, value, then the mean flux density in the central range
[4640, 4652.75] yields 0.05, 47.1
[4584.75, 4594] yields -0.05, 50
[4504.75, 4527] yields -0.15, 52.8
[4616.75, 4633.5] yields -0.13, 54.9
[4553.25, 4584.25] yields -0.08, 51.1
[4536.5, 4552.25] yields -0.07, 49.7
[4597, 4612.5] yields -0.04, 50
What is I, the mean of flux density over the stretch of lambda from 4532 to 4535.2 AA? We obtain 45.3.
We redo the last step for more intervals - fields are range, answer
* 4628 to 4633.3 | 52.3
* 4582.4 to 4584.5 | 44.3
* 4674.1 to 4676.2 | 50.2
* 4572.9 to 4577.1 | 51.6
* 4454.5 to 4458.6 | 36.4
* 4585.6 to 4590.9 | 52.6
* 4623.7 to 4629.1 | 53.5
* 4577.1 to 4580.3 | 46.2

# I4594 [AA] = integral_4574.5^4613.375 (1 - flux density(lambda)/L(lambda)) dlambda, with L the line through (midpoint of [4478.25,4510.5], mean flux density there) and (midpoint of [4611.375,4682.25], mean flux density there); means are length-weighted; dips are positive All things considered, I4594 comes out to 0.8 AA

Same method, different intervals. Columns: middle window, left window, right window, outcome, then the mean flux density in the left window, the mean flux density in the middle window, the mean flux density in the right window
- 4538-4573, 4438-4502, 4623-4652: -2.6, 45.6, 51.5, 50.2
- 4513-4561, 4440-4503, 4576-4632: -1.8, 46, 50.1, 50.7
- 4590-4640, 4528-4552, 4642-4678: -2.4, 48.3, 51.5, 49.5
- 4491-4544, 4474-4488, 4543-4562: -2.5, 45.5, 50.4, 50.6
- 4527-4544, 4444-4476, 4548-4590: 0.3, 45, 48.1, 50.9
